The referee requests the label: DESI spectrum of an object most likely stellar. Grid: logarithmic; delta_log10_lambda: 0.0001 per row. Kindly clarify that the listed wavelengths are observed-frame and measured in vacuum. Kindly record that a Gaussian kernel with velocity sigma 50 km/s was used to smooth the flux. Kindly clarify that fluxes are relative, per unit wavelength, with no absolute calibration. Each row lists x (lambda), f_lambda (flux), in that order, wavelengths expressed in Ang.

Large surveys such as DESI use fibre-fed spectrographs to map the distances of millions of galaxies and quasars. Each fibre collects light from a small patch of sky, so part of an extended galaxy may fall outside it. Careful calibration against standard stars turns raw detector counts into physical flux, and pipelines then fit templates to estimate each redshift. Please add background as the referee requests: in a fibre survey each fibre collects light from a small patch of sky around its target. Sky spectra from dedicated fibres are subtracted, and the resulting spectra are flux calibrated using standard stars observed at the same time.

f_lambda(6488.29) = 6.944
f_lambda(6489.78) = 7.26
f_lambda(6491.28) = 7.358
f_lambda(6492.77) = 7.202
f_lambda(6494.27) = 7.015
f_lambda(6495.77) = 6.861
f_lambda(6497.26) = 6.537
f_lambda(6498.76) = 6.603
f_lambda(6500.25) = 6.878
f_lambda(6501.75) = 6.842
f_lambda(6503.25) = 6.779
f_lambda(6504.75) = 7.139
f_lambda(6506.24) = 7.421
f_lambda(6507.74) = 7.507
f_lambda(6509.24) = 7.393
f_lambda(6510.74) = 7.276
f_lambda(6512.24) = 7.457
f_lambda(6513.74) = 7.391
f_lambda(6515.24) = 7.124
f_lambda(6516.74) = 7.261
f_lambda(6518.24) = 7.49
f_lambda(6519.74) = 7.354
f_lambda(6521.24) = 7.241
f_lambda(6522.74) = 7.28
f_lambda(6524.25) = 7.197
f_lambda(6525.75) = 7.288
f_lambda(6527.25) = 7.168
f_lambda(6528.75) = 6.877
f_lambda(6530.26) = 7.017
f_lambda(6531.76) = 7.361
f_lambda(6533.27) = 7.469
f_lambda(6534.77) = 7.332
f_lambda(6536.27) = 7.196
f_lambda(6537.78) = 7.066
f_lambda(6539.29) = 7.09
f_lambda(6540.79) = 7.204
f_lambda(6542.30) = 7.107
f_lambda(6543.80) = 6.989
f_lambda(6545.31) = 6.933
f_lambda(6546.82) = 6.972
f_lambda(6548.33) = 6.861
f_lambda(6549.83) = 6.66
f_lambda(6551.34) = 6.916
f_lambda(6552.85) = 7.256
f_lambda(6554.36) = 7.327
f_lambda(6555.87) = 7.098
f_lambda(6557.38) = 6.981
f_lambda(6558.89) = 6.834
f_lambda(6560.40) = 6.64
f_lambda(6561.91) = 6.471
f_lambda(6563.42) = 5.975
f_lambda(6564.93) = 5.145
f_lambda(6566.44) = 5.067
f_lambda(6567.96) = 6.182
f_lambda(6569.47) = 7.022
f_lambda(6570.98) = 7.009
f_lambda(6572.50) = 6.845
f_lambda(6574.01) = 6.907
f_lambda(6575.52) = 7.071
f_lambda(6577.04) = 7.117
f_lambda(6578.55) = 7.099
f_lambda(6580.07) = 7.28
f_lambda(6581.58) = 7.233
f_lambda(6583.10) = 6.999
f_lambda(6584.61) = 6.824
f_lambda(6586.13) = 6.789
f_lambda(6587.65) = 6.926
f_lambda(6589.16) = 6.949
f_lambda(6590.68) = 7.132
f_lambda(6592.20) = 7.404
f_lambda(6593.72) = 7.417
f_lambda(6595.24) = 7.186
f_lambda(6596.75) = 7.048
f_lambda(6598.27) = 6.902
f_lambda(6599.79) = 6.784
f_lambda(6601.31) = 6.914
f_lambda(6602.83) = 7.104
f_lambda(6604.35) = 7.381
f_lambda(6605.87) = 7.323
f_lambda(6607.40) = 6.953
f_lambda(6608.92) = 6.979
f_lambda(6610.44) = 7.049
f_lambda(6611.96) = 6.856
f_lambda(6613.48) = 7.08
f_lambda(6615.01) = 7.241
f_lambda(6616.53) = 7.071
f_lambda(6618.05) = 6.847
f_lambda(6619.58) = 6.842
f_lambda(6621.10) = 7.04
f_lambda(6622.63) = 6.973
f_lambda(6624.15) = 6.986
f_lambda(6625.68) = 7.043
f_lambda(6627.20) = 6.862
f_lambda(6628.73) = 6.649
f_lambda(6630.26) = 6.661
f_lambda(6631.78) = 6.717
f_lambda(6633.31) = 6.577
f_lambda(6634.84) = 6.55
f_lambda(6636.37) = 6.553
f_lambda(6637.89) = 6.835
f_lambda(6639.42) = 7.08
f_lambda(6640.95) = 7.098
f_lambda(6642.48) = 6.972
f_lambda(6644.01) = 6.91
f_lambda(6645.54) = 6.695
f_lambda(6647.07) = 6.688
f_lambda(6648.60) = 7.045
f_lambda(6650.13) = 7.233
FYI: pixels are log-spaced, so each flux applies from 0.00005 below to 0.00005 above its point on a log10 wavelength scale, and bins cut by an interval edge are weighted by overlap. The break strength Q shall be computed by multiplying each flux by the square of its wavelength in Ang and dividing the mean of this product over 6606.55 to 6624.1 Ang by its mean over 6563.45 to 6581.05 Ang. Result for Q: 1.07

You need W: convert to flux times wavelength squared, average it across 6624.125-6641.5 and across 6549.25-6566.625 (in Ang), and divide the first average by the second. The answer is 1.1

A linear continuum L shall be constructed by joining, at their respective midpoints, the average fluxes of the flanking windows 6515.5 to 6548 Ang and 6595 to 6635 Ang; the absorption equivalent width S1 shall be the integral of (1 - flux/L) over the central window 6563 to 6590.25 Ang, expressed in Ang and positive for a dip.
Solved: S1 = 1.4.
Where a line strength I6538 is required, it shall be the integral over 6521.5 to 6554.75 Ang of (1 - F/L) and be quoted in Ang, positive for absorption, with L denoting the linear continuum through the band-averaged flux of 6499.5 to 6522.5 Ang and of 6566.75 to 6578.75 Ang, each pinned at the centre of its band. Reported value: -0.3 Ang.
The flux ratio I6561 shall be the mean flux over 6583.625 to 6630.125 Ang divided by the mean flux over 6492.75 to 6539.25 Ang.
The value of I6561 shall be 0.98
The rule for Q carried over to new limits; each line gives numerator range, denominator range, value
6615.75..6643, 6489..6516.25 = 1.00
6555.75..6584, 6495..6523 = 0.95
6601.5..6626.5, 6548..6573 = 1.09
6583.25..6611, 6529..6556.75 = 1.01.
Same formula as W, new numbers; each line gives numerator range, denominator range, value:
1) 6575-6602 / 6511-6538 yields 0.99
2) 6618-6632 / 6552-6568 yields 1.08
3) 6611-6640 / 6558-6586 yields 1.05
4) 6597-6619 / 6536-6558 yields 1.02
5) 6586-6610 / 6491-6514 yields 1.03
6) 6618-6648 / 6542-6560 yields 1.00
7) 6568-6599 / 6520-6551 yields 1.00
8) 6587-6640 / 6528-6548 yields 1.00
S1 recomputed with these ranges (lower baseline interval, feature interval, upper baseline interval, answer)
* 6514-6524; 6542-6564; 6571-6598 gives 0.9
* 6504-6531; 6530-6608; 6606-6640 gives 1.6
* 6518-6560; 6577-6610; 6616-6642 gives -0.6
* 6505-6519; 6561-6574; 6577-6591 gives 1.5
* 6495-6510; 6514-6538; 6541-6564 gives -1.0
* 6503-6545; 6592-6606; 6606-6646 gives -0.3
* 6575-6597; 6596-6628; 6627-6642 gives -0.4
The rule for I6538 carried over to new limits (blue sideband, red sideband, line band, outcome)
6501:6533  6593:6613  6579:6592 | 0.13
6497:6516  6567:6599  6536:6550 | 0.09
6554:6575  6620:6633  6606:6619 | -0.46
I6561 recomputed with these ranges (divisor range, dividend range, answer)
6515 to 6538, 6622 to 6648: 0.94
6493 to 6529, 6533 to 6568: 0.95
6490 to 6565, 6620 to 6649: 0.97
